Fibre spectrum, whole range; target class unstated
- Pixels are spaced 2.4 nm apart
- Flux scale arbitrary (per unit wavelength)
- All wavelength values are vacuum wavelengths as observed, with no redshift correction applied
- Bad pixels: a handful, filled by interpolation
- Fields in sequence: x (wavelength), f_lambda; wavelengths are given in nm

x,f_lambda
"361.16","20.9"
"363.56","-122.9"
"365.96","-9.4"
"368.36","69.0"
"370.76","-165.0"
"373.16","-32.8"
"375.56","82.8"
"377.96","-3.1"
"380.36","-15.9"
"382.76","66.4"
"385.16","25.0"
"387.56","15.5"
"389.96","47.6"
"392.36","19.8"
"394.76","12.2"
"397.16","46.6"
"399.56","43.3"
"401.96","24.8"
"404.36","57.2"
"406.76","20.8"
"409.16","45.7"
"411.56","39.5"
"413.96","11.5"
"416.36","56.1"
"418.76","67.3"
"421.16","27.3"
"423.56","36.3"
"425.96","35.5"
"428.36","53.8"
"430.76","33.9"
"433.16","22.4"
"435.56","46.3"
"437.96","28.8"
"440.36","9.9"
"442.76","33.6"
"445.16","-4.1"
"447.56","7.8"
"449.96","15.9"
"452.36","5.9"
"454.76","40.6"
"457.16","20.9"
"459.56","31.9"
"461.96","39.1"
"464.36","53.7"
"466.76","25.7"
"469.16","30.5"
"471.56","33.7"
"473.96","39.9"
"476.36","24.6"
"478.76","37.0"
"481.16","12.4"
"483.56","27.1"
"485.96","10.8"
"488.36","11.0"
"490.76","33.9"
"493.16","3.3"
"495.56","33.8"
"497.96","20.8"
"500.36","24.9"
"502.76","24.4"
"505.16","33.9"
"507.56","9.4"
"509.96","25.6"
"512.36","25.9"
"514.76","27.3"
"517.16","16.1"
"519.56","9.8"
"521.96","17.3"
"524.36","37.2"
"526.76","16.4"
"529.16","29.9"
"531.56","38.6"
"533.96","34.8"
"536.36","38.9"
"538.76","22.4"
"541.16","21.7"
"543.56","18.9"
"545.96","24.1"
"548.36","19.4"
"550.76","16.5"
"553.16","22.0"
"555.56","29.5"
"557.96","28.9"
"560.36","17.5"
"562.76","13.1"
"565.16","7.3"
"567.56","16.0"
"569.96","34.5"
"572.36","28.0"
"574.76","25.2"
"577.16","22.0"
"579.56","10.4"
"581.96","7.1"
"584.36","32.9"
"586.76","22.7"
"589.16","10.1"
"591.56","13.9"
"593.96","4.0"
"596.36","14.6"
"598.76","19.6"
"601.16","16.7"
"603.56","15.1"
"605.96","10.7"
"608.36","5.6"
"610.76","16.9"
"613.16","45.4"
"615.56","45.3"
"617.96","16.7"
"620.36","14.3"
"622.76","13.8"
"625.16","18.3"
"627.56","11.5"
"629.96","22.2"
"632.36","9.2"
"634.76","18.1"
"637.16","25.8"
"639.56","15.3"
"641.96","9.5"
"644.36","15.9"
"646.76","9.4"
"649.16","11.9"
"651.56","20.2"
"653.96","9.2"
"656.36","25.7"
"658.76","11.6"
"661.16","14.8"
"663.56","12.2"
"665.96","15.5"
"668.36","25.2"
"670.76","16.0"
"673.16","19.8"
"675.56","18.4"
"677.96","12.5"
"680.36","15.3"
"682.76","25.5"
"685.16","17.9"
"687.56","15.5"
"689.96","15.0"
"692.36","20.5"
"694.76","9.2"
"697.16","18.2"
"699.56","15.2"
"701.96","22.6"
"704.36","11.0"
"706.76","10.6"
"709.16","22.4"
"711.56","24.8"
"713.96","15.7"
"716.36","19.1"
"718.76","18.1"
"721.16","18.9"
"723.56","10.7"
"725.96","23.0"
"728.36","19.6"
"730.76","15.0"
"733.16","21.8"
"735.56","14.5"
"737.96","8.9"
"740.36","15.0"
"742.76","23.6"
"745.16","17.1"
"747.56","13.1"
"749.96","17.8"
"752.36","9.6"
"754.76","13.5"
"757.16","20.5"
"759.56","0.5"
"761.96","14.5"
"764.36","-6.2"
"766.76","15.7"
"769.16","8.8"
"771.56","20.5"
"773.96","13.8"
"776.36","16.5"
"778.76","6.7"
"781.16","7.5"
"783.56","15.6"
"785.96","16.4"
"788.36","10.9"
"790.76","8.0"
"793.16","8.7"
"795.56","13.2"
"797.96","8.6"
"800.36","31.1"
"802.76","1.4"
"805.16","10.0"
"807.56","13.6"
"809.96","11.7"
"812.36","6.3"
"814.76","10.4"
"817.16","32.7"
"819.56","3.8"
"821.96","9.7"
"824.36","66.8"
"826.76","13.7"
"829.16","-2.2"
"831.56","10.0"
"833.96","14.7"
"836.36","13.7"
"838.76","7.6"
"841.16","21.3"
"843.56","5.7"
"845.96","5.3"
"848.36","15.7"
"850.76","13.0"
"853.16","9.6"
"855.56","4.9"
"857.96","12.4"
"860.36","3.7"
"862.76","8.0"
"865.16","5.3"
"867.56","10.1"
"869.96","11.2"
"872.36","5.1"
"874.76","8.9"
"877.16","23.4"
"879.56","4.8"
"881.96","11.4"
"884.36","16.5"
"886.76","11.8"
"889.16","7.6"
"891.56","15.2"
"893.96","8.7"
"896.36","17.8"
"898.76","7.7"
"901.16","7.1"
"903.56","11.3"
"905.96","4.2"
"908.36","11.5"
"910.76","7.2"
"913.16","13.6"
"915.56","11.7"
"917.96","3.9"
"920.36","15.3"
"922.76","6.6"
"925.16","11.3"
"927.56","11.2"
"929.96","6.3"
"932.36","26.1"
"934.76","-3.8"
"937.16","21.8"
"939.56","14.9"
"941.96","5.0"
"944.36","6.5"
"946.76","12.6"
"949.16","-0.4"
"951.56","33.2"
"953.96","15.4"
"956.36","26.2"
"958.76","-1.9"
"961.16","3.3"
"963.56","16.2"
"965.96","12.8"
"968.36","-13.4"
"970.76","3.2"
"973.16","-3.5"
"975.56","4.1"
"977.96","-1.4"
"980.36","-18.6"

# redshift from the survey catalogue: 0.65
